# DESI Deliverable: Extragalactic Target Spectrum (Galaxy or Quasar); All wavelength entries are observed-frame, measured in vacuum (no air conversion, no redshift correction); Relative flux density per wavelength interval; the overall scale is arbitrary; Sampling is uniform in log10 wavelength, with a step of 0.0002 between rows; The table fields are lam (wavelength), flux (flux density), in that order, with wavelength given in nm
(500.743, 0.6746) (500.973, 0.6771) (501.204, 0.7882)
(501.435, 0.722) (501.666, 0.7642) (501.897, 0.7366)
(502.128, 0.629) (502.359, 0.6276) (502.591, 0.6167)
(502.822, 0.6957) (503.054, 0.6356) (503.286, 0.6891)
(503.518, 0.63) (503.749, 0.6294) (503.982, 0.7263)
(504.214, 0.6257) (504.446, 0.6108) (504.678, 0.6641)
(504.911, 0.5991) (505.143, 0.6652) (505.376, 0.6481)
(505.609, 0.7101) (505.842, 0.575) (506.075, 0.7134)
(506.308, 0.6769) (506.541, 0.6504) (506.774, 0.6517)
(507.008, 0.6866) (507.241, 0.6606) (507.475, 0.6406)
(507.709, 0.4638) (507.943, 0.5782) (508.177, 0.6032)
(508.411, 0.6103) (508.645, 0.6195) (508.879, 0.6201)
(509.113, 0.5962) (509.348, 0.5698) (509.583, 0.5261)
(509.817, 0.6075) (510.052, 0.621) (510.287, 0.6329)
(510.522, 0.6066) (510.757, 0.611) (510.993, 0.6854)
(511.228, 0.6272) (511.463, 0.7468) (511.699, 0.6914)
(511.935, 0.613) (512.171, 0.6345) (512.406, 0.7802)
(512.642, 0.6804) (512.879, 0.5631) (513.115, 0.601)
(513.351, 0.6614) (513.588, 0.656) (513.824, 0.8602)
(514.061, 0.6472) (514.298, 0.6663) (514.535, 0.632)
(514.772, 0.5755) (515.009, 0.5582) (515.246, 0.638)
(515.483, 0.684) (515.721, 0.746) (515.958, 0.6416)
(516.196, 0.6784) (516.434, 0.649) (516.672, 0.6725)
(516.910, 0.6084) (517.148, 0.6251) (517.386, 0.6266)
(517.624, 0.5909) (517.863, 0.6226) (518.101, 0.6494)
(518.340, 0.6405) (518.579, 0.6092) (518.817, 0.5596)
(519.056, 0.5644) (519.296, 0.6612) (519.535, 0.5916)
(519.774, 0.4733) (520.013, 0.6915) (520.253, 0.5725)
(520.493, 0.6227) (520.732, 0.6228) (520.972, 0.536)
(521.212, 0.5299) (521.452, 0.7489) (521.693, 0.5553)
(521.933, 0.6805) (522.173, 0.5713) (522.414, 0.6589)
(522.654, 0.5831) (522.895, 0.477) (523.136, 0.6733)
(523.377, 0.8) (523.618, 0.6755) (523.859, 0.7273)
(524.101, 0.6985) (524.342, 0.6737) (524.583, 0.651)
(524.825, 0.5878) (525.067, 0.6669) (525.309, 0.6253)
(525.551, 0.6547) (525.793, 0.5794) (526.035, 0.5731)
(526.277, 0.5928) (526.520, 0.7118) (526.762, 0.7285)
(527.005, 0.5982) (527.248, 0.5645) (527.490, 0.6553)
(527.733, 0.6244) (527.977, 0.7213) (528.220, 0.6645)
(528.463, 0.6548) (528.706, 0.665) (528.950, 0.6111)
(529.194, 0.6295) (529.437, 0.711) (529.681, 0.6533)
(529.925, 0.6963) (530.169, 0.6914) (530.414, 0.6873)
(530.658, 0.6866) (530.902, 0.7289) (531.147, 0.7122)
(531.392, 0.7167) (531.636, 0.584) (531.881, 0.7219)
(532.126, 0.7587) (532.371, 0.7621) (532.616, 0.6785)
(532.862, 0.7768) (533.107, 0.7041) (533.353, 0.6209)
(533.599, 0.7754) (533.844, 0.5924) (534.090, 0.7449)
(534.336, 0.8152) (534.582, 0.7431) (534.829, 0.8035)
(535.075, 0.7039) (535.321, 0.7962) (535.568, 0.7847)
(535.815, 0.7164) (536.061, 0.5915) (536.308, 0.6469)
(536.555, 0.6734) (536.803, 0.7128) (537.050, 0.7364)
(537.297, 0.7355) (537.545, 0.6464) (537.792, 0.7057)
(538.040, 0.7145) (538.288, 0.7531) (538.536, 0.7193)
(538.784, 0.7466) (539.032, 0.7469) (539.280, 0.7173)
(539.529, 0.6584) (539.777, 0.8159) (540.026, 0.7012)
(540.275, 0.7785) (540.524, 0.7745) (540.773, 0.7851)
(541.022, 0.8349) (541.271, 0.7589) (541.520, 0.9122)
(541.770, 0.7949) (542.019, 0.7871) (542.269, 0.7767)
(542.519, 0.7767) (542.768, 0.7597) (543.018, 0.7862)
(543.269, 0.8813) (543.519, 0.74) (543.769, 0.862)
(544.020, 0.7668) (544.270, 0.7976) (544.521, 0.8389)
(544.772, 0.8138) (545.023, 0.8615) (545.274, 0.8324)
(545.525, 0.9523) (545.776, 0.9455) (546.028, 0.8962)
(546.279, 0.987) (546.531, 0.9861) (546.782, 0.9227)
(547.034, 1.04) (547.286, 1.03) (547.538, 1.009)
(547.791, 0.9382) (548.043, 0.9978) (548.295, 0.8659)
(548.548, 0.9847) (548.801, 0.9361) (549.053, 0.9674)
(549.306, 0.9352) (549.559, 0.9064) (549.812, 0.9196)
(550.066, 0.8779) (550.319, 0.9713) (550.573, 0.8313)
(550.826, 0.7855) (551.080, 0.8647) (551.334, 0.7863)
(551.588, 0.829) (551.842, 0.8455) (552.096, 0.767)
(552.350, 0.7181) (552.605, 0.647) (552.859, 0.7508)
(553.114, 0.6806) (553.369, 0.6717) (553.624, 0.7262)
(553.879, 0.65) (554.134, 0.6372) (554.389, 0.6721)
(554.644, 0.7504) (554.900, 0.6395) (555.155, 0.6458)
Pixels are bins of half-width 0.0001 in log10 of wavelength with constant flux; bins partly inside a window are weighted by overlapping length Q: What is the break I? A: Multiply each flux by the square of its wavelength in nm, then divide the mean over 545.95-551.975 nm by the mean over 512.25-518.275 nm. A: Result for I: 1.6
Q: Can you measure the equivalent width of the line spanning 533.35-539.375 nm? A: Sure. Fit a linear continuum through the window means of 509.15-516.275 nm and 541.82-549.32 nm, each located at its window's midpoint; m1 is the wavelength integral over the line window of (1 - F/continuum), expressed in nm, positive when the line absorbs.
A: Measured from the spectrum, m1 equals 0.74 nm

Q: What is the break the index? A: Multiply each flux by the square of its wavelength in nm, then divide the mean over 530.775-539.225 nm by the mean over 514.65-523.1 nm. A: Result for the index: 1.2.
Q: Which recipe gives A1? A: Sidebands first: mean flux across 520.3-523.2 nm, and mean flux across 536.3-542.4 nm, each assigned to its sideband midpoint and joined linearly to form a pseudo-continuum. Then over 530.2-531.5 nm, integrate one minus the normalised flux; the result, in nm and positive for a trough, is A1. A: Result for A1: -0.053 nm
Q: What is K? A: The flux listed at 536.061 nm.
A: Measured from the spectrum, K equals 0.5915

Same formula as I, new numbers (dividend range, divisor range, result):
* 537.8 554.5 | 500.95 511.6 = 1.49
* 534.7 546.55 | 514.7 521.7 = 1.37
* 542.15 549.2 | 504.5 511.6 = 1.64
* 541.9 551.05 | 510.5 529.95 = 1.53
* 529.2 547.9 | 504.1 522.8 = 1.35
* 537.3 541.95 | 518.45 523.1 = 1.36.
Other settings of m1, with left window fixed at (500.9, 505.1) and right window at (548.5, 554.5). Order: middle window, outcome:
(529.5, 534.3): 0.309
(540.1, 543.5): -0.086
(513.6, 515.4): 0.121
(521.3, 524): 0.282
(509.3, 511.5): 0.223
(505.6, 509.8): 0.406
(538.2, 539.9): 0.074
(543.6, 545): -0.058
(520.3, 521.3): 0.195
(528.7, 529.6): 0.109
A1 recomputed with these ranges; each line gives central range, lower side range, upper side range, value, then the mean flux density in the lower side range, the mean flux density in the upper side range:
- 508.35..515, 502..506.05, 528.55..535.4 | 0.237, 0.647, 0.705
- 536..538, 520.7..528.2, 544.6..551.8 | 0.253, 0.638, 0.915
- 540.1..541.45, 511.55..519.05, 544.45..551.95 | 0.102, 0.646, 0.913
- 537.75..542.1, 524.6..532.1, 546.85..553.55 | 0.037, 0.658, 0.866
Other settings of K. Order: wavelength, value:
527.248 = 0.5645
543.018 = 0.7862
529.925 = 0.6963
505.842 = 0.575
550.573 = 0.8313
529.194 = 0.6295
